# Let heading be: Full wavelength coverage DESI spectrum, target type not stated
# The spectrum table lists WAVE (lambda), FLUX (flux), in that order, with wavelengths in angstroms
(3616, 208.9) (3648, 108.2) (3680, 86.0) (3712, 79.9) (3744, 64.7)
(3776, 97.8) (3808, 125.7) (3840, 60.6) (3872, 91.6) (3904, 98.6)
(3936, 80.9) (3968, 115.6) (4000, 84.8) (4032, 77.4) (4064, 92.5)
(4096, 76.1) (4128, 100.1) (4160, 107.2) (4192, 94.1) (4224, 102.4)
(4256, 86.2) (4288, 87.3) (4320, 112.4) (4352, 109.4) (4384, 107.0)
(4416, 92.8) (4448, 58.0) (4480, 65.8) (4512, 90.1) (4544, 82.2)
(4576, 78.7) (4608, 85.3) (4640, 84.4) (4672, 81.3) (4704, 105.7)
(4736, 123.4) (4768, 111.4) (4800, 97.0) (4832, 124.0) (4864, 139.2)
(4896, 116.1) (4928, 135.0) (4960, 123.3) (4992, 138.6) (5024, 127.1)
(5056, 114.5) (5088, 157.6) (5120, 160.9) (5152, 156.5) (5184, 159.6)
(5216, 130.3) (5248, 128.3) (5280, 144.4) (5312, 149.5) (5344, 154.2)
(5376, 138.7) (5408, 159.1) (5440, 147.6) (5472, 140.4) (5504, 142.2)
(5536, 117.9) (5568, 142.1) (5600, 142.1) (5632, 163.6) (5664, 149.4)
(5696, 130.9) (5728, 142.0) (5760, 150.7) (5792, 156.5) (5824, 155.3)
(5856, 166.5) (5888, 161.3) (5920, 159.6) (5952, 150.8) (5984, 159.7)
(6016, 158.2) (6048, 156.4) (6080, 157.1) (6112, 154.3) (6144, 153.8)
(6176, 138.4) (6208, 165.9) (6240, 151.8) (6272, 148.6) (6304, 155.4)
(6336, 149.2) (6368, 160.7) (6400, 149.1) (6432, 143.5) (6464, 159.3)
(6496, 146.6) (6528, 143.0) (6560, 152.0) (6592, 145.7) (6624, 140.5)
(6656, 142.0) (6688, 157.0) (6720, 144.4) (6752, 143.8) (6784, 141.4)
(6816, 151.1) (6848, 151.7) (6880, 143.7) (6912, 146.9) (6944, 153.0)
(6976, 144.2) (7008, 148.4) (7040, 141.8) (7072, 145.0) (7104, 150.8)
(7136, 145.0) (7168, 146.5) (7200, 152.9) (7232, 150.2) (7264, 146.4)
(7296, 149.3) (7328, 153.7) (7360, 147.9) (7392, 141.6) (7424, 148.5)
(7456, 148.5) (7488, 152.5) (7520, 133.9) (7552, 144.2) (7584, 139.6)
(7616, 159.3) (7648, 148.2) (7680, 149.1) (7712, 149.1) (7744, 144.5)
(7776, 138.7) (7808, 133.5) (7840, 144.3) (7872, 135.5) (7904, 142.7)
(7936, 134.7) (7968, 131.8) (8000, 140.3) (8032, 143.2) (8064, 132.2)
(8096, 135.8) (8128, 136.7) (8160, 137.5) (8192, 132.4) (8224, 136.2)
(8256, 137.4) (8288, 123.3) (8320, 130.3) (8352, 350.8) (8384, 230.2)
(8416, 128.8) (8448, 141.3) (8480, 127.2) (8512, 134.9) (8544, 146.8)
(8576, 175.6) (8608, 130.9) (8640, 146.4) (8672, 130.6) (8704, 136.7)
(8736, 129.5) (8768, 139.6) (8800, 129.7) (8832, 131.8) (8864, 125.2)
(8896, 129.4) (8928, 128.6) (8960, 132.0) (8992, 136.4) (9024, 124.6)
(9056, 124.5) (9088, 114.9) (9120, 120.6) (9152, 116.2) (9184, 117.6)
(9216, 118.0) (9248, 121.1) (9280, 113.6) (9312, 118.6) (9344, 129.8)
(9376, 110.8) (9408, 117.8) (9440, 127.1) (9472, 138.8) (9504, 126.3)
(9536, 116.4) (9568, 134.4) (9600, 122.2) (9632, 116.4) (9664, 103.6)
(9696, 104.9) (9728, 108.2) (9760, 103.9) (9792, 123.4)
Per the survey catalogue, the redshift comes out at 0.27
